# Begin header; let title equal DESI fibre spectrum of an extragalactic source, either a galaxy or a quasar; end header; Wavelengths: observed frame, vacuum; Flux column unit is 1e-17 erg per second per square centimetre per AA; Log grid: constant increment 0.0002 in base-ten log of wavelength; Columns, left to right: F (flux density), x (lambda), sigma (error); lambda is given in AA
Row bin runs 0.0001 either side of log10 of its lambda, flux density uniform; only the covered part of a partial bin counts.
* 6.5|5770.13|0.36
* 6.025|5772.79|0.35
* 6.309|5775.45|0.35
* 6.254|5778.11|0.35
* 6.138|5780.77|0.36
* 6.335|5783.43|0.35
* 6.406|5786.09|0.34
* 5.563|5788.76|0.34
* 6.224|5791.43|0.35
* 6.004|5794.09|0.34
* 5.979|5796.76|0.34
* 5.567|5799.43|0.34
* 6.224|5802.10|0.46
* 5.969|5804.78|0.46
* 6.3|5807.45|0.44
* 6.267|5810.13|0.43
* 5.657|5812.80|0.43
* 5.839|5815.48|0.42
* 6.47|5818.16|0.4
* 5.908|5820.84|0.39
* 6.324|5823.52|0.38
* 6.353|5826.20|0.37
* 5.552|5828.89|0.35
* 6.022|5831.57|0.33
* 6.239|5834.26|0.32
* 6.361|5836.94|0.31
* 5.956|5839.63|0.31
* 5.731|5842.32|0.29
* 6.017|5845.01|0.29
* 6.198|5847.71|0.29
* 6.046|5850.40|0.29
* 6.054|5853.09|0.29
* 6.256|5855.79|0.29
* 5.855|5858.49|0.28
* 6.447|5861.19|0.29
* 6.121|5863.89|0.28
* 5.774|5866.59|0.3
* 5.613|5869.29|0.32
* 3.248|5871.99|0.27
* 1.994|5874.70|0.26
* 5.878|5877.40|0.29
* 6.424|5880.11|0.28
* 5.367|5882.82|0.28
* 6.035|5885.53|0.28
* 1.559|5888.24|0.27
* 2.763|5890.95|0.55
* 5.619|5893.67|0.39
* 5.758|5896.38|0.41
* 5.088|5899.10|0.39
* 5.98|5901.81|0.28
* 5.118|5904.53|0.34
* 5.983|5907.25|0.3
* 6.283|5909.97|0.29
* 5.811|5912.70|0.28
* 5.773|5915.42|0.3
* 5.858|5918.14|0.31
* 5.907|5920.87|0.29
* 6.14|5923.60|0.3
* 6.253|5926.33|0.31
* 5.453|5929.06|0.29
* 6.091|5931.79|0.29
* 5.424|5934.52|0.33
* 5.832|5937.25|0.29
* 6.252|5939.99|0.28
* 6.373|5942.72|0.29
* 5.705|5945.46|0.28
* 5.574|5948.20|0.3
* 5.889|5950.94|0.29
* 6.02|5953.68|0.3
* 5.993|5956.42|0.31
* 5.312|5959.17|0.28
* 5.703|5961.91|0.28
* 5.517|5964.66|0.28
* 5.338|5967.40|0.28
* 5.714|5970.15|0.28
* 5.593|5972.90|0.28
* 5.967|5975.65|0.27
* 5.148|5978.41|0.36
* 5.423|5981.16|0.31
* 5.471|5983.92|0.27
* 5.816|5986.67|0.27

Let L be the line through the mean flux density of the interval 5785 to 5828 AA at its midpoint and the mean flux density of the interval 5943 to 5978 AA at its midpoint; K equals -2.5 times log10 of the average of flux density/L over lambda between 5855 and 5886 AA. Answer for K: 0.10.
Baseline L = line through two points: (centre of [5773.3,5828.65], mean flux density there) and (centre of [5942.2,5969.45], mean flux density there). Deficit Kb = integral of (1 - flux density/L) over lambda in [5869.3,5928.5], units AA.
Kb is 6.6 AA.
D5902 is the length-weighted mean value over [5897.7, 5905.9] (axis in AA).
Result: 5.4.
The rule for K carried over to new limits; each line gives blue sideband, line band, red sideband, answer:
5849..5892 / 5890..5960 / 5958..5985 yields -0.077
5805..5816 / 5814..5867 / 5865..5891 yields -0.138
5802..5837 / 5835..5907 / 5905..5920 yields 0.117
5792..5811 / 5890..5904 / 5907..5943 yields 0.168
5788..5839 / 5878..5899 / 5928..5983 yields 0.209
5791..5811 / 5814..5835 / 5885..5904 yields -0.070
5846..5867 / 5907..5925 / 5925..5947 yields 0.001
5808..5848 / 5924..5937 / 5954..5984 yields -0.023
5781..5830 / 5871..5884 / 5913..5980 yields 0.271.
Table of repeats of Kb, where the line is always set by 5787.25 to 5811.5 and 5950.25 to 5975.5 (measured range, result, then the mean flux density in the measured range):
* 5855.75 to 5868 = -0.38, 6.07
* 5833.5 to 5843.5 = -0.22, 6.07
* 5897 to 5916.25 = 0.26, 5.72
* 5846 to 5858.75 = -0.42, 6.1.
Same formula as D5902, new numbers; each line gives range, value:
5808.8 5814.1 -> 5.97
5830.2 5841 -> 6.15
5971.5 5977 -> 5.78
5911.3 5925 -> 5.9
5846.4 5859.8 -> 6.08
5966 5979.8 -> 5.55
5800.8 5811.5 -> 6.19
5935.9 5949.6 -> 5.95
